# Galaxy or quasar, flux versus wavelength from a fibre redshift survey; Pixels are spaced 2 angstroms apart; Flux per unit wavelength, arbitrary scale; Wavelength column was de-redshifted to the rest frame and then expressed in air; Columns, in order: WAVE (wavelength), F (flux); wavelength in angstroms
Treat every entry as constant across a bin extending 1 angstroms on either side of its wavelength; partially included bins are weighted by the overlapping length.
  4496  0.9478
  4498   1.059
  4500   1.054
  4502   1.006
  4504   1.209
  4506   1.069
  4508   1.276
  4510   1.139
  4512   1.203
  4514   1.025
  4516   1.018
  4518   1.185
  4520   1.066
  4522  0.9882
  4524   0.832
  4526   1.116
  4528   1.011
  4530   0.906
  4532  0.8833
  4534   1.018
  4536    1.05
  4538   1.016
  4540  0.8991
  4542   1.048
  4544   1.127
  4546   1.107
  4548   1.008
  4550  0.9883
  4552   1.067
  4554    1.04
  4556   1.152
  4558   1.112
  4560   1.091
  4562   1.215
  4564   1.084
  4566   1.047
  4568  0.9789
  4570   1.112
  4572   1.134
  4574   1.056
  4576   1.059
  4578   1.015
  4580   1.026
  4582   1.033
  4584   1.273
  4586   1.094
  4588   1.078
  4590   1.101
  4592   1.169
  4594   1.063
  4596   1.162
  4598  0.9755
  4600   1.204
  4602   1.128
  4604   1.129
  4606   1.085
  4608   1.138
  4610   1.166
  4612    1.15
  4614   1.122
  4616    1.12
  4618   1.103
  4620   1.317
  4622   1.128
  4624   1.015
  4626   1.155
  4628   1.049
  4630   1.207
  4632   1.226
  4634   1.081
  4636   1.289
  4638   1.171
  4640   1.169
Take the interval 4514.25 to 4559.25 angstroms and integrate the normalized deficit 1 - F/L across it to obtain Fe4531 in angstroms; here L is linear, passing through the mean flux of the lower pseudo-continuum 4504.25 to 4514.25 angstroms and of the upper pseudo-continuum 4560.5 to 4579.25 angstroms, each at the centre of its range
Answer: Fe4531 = 3.6 angstroms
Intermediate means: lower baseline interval 1.16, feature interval 1.03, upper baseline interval 1.08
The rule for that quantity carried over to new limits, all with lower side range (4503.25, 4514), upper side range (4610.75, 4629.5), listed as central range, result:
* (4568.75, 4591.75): 1.06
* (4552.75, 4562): 0.32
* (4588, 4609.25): 0.44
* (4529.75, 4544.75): 2.08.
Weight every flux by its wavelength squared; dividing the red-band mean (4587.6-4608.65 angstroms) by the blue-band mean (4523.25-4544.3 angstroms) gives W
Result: 1.2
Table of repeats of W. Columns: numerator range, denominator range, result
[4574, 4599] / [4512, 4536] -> 1.10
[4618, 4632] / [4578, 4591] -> 1.07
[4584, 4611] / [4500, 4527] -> 1.07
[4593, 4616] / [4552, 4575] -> 1.04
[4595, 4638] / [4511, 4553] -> 1.15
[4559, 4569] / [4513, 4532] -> 1.09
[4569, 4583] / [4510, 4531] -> 1.05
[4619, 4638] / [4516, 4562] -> 1.17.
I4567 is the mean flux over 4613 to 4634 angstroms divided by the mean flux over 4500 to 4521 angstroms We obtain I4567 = 1.0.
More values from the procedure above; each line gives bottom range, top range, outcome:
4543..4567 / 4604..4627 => 1.05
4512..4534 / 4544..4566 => 1.07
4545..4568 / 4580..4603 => 1.03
